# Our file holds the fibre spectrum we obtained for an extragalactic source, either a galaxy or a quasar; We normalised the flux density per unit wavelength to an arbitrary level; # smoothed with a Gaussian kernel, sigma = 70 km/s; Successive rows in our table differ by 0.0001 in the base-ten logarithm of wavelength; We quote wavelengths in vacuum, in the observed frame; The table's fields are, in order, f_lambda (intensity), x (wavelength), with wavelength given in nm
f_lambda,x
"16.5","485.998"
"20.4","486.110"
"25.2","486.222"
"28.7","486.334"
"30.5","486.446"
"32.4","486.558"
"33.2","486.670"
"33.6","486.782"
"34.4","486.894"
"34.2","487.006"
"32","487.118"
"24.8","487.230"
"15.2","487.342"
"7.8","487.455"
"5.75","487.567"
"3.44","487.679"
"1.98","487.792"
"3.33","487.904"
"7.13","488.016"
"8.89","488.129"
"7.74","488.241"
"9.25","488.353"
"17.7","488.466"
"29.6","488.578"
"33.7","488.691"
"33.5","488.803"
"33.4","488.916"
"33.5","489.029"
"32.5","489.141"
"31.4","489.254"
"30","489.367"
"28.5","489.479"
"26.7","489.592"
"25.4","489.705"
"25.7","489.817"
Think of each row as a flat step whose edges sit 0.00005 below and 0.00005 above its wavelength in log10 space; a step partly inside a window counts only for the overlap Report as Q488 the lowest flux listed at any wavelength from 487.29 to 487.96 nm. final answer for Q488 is 1.98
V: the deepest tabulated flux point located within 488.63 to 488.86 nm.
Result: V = 33.5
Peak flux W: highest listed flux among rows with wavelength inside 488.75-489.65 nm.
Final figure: 33.5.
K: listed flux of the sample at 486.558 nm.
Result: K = 32.4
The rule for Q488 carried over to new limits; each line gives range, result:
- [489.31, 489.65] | 26.7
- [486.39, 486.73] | 30.5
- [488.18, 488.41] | 7.74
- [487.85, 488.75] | 3.33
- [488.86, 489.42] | 30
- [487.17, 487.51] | 7.8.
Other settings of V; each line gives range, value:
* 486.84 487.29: 24.8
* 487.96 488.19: 7.13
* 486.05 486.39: 20.4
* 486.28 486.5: 28.7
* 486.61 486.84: 33.2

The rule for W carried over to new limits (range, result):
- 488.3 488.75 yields 33.7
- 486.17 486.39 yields 28.7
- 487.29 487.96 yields 15.2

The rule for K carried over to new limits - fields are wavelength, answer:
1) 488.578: 29.6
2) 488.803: 33.5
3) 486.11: 20.4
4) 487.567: 5.75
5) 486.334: 28.7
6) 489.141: 32.5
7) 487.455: 7.8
